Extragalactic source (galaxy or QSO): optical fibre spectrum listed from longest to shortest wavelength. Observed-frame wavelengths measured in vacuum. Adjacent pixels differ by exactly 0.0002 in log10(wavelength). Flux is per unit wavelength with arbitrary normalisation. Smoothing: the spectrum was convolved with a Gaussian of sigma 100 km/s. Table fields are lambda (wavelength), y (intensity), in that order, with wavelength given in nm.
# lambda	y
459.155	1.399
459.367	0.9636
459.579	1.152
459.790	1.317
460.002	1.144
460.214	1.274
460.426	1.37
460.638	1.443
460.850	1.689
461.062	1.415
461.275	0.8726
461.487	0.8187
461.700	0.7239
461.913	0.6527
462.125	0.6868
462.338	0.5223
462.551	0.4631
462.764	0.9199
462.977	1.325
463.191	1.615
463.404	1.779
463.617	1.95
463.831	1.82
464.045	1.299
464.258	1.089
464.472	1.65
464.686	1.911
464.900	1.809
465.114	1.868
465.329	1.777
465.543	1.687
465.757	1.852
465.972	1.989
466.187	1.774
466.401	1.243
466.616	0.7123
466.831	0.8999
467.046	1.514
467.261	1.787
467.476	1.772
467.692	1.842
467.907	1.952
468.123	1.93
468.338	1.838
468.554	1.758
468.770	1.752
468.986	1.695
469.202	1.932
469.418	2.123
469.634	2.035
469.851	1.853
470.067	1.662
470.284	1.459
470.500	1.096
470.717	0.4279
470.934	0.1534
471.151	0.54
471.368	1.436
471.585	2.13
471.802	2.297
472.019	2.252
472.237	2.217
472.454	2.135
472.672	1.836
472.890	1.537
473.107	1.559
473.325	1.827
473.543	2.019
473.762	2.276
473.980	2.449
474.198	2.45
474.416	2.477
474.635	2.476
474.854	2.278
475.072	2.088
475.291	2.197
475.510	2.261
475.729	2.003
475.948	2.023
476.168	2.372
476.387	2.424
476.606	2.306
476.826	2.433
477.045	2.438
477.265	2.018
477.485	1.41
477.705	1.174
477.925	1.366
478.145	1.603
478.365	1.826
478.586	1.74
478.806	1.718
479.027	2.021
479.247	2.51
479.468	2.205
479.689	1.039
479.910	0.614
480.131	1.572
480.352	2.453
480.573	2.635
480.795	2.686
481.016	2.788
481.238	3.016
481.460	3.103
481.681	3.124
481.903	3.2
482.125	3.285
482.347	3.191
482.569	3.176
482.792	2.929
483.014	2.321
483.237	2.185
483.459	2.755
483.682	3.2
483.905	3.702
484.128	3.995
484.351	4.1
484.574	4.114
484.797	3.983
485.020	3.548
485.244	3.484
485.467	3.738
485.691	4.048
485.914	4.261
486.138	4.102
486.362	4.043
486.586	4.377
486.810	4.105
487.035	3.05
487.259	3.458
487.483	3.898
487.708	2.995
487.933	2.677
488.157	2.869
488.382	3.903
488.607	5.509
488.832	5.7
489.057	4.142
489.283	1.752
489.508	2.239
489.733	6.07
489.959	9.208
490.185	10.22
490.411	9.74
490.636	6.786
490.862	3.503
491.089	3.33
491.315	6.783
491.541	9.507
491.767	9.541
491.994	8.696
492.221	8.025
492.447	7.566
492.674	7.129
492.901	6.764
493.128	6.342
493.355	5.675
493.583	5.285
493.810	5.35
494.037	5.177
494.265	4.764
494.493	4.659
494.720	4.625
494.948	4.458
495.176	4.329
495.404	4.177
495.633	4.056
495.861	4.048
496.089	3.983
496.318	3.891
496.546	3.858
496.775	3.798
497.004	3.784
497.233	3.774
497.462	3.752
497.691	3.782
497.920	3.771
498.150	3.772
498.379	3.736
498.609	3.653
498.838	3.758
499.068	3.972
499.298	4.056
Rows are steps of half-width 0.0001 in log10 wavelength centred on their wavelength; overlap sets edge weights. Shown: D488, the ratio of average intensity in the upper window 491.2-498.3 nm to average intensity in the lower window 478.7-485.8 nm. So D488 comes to 1.84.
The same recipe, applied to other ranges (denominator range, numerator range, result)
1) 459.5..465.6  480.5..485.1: 2.44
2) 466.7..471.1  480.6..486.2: 2.15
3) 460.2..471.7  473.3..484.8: 1.69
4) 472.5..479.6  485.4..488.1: 1.82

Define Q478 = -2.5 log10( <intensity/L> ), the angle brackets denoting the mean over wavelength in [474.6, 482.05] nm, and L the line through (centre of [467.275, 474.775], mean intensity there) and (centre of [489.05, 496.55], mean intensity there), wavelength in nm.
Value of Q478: 0.40 mag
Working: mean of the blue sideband 1.8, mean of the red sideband 5.8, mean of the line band 2.15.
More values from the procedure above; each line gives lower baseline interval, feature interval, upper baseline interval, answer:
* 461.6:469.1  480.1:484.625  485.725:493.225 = 0.388 mag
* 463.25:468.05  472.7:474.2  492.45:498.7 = 0.216 mag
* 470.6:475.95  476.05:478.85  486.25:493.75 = 0.405 mag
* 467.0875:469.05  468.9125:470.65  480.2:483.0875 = 0.141 mag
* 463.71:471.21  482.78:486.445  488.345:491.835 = 0.374 mag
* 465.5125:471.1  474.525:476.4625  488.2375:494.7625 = 0.310 mag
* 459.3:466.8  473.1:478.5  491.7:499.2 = 0.294 mag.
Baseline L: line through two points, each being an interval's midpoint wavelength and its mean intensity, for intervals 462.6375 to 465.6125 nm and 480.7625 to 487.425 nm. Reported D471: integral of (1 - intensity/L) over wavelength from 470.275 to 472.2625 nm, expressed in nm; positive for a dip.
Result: 0.80 nm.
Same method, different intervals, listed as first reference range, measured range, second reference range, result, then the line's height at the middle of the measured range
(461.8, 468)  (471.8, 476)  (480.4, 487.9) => 0.41 nm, 2.36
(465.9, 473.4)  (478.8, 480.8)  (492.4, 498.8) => 0.62 nm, 2.79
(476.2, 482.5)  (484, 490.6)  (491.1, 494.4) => 0.63 nm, 4.92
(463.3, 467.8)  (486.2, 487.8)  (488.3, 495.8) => 0.43 nm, 5.09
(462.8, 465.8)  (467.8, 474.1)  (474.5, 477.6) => 0.73 nm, 1.96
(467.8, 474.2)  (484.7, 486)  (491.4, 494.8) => 0.29 nm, 4.91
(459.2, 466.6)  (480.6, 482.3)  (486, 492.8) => 0.50 nm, 4.25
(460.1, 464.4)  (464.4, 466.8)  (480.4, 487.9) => -0.19 nm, 1.53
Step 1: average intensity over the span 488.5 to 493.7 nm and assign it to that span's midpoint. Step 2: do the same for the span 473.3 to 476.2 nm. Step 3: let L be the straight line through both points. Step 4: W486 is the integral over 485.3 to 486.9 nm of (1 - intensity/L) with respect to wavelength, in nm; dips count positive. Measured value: 0.35 nm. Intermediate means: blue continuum 2.24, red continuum 6.5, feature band 4.08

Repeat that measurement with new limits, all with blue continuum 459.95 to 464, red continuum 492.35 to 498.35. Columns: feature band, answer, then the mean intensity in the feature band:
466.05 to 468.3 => 0.23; 1.56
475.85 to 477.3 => 0.22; 2.3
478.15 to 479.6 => 0.49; 1.96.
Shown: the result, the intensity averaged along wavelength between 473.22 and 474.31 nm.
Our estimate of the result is 2.21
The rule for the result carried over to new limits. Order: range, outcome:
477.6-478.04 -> 1.28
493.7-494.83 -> 4.92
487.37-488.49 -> 3.27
